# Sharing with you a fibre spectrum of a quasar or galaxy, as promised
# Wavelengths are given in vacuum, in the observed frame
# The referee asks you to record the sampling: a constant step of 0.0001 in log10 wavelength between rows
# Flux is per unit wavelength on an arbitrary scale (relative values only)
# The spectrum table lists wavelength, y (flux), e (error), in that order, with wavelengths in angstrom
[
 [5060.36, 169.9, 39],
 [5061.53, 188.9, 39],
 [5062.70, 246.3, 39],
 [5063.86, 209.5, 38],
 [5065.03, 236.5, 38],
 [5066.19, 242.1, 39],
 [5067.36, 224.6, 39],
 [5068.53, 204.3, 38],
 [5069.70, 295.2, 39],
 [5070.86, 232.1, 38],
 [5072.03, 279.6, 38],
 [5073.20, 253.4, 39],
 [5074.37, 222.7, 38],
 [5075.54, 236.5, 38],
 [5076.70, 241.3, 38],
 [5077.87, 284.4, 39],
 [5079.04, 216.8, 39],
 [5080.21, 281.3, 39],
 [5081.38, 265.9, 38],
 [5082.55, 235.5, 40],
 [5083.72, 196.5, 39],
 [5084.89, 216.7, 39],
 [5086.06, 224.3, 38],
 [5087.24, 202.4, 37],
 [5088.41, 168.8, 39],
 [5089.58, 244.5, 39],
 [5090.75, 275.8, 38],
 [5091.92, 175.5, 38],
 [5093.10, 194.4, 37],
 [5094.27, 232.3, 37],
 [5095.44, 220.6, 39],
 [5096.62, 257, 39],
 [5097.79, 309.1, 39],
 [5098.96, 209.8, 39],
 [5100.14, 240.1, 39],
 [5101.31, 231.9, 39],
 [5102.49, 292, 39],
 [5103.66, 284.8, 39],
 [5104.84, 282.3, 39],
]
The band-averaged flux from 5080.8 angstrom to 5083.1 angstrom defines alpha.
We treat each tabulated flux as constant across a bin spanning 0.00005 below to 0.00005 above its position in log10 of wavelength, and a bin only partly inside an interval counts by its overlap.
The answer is 251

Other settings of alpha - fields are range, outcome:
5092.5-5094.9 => 213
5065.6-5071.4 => 240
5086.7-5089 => 186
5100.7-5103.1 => 262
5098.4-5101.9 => 227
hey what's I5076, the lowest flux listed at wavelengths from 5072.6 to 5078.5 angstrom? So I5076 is 222.7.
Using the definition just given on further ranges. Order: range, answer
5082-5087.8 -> 196.5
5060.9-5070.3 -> 188.9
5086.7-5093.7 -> 168.8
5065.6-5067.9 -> 224.6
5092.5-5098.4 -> 194.4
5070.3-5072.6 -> 232.1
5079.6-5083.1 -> 235.5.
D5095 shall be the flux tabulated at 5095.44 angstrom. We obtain 220.6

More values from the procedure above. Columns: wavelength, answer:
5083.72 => 196.5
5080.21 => 281.3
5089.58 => 244.5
